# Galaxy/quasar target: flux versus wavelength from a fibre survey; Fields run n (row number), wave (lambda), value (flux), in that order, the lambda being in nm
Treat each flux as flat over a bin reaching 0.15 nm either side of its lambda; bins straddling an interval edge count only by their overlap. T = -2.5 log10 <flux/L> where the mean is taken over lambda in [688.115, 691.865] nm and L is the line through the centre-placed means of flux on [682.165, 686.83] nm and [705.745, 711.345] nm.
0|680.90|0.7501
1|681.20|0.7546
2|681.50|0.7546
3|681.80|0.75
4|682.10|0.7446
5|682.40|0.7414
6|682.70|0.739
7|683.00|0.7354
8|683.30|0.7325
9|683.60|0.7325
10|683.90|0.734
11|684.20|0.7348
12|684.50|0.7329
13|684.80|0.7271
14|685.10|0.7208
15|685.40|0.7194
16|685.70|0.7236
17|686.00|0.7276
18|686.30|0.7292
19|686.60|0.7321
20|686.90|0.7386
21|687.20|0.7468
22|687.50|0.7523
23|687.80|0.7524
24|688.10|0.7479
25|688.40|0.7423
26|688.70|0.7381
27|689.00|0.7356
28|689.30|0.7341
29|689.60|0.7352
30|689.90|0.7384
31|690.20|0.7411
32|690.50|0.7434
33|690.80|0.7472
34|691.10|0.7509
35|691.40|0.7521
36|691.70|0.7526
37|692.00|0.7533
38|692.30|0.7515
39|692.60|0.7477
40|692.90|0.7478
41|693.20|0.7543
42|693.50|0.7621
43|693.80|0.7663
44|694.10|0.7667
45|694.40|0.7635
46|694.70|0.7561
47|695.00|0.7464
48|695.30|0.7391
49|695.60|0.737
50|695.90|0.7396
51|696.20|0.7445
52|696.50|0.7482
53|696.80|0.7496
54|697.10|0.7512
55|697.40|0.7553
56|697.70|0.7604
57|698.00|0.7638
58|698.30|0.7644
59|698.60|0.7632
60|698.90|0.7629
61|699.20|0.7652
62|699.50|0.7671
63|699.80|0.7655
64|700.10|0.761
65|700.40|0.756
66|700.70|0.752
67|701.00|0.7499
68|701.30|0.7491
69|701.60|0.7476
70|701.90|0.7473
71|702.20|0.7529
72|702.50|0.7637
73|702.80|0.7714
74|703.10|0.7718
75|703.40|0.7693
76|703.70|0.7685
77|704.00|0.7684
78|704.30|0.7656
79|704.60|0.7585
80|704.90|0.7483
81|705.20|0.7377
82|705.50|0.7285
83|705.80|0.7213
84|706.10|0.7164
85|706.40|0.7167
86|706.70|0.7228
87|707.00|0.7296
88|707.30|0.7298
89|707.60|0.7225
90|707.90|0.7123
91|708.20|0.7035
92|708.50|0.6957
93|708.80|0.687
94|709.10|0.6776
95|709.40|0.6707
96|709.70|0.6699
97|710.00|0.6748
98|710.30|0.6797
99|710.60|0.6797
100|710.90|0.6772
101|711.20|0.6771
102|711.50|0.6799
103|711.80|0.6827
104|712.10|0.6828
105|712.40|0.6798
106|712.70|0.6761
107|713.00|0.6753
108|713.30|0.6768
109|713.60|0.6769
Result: -0.03 mag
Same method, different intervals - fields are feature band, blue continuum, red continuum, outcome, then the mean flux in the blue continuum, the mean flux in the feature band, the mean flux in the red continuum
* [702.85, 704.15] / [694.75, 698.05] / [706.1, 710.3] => -0.07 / 0.748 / 0.77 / 0.701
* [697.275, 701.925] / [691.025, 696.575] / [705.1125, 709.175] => -0.03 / 0.752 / 0.758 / 0.715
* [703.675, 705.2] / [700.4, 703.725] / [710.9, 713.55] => -0.03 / 0.758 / 0.759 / 0.679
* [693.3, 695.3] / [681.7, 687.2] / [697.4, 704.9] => -0.01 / 0.733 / 0.758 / 0.761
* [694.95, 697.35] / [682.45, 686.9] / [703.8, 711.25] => -0.04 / 0.731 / 0.745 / 0.712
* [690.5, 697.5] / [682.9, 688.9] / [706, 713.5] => -0.05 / 0.735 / 0.751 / 0.692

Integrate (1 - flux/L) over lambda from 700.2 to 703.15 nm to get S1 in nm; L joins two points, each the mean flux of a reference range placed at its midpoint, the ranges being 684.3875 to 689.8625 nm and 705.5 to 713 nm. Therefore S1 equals -0.20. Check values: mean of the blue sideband 0.735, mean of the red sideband 0.695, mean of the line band 0.756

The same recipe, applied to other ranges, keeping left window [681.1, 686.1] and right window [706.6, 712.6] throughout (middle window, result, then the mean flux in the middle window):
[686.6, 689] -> -0.05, 0.744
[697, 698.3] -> -0.09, 0.759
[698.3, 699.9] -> -0.13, 0.765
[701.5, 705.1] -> -0.30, 0.761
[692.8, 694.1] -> -0.07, 0.759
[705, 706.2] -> -0.05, 0.727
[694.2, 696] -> -0.08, 0.748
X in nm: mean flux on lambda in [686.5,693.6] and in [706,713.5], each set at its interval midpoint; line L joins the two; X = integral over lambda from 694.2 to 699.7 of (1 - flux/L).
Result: -0.21 nm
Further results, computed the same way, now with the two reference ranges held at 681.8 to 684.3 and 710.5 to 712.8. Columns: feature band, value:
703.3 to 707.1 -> -0.272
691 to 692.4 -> -0.062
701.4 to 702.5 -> -0.082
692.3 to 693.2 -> -0.040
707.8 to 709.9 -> -0.006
